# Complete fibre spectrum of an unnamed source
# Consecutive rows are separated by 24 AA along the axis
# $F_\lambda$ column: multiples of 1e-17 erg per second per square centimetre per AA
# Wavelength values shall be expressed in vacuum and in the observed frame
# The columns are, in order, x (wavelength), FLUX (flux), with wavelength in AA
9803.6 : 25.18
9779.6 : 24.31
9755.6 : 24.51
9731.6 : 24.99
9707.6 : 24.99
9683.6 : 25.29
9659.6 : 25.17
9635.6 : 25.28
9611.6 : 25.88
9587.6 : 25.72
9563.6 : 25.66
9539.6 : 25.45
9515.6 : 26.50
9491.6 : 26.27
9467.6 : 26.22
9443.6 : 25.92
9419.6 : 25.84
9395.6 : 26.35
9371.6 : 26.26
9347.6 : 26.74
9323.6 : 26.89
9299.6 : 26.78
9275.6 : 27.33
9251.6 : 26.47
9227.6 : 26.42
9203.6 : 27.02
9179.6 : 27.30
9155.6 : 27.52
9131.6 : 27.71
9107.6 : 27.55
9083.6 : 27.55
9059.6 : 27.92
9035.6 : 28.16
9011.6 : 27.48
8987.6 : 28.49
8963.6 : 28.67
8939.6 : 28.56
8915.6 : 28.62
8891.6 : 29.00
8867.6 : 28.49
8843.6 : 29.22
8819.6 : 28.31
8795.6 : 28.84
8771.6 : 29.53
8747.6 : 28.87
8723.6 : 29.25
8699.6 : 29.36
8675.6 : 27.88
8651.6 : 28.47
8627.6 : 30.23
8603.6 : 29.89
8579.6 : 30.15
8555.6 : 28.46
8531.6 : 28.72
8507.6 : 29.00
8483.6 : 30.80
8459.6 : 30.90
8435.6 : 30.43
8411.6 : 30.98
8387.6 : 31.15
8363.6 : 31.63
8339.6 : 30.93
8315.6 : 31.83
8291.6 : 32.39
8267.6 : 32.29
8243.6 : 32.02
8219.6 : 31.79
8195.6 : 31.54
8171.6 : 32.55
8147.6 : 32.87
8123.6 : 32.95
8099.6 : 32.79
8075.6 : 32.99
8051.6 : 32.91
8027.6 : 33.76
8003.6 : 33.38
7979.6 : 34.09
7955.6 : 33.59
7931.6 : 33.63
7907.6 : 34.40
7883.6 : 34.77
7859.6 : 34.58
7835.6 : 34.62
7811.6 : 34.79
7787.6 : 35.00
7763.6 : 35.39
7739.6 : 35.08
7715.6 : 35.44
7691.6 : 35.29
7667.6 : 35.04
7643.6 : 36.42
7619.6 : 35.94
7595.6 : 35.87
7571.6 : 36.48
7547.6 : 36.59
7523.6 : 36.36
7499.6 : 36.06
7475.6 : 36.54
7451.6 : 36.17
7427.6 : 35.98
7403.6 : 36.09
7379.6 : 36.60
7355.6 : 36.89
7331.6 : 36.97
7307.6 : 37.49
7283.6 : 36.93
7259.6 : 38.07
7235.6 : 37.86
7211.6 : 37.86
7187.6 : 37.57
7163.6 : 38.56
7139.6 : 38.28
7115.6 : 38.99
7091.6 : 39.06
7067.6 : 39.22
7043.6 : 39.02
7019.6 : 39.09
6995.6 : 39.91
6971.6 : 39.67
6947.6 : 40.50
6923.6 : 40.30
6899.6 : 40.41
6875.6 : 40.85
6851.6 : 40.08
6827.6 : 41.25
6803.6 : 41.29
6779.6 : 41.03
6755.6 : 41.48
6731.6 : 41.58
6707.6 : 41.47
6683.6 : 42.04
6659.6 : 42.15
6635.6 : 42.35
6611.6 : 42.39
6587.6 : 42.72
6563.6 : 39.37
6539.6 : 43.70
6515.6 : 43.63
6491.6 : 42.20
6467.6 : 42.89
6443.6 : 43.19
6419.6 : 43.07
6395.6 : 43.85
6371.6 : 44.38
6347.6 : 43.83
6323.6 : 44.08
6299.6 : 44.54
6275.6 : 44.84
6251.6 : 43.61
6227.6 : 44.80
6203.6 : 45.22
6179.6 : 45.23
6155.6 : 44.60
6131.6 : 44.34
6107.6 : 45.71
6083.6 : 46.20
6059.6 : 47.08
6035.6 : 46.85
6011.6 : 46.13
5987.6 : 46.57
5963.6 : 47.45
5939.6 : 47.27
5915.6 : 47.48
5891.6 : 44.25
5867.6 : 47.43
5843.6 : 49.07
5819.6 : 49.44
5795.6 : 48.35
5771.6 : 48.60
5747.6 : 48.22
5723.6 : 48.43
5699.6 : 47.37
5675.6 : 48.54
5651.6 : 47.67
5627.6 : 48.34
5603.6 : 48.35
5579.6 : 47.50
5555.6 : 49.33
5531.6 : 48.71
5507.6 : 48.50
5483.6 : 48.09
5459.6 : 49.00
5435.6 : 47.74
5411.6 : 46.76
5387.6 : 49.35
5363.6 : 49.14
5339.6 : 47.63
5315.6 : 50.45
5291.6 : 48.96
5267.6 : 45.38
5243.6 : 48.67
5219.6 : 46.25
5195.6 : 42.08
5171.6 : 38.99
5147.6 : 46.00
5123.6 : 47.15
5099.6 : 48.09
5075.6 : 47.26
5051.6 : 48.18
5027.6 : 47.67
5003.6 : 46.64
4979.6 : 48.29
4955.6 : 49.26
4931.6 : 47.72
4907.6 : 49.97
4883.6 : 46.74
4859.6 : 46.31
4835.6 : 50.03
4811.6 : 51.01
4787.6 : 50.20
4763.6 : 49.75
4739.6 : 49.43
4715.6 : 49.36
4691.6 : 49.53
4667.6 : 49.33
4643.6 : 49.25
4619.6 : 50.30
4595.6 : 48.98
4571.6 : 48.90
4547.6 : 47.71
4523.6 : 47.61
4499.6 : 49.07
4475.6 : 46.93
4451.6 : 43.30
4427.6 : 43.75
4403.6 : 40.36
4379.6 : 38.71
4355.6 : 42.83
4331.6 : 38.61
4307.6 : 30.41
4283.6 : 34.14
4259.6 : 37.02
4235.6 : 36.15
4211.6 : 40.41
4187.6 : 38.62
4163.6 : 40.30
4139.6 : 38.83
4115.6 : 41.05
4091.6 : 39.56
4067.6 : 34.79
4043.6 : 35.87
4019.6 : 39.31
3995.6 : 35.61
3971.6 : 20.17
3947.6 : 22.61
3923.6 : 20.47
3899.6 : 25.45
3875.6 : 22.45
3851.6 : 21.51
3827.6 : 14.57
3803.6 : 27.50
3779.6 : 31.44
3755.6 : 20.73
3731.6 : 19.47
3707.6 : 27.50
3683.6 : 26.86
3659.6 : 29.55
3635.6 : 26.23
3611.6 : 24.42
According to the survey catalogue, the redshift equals 0.000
